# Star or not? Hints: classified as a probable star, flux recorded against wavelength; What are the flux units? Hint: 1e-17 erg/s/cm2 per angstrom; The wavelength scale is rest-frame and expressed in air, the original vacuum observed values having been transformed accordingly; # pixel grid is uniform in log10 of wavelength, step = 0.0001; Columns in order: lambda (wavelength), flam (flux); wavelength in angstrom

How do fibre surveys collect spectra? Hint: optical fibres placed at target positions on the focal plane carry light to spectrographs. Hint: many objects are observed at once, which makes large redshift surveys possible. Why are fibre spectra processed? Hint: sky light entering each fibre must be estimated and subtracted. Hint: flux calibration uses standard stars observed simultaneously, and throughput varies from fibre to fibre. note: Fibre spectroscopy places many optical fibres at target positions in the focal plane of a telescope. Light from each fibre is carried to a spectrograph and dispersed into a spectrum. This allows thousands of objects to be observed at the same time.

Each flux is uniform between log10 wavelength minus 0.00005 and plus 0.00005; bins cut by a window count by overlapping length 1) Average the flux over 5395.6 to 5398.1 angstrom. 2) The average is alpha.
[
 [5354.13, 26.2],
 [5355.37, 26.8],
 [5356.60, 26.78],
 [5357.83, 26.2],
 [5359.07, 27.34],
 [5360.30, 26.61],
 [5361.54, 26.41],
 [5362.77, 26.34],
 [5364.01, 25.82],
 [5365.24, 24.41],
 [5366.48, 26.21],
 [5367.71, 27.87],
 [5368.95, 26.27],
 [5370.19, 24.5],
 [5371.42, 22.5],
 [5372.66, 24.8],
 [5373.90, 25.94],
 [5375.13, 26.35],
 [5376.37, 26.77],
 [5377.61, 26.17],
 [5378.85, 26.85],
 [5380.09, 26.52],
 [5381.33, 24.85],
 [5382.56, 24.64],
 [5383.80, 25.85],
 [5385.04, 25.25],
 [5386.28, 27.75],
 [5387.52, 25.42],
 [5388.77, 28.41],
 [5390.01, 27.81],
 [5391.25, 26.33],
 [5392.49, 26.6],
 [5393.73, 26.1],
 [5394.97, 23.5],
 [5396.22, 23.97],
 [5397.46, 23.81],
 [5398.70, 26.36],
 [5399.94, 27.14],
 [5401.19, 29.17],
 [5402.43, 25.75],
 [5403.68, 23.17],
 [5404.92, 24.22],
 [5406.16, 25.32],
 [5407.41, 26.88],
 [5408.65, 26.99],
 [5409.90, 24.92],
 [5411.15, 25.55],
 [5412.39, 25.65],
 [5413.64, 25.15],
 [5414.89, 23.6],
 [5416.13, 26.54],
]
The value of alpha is 24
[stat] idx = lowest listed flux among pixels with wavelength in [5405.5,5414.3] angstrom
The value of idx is 24.92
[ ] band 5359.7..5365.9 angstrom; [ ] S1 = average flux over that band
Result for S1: 25.9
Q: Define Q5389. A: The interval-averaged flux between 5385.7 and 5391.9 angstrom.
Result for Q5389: 27.1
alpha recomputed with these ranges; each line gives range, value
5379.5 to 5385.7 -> 25.5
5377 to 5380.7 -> 26.5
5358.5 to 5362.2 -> 26.8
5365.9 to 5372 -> 25.5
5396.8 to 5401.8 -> 26.6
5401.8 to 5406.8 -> 24.6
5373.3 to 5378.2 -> 26.3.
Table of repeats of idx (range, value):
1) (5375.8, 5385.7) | 24.64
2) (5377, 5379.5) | 26.17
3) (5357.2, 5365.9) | 24.41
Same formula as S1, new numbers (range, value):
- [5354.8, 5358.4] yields 26.6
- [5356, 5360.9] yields 26.7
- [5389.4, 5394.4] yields 26.7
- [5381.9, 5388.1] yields 25.8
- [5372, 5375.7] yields 25.7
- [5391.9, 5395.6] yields 25.4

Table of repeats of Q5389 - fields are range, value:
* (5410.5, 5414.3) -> 25.4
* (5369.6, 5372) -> 23.6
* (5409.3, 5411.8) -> 25.3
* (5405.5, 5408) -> 26.1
